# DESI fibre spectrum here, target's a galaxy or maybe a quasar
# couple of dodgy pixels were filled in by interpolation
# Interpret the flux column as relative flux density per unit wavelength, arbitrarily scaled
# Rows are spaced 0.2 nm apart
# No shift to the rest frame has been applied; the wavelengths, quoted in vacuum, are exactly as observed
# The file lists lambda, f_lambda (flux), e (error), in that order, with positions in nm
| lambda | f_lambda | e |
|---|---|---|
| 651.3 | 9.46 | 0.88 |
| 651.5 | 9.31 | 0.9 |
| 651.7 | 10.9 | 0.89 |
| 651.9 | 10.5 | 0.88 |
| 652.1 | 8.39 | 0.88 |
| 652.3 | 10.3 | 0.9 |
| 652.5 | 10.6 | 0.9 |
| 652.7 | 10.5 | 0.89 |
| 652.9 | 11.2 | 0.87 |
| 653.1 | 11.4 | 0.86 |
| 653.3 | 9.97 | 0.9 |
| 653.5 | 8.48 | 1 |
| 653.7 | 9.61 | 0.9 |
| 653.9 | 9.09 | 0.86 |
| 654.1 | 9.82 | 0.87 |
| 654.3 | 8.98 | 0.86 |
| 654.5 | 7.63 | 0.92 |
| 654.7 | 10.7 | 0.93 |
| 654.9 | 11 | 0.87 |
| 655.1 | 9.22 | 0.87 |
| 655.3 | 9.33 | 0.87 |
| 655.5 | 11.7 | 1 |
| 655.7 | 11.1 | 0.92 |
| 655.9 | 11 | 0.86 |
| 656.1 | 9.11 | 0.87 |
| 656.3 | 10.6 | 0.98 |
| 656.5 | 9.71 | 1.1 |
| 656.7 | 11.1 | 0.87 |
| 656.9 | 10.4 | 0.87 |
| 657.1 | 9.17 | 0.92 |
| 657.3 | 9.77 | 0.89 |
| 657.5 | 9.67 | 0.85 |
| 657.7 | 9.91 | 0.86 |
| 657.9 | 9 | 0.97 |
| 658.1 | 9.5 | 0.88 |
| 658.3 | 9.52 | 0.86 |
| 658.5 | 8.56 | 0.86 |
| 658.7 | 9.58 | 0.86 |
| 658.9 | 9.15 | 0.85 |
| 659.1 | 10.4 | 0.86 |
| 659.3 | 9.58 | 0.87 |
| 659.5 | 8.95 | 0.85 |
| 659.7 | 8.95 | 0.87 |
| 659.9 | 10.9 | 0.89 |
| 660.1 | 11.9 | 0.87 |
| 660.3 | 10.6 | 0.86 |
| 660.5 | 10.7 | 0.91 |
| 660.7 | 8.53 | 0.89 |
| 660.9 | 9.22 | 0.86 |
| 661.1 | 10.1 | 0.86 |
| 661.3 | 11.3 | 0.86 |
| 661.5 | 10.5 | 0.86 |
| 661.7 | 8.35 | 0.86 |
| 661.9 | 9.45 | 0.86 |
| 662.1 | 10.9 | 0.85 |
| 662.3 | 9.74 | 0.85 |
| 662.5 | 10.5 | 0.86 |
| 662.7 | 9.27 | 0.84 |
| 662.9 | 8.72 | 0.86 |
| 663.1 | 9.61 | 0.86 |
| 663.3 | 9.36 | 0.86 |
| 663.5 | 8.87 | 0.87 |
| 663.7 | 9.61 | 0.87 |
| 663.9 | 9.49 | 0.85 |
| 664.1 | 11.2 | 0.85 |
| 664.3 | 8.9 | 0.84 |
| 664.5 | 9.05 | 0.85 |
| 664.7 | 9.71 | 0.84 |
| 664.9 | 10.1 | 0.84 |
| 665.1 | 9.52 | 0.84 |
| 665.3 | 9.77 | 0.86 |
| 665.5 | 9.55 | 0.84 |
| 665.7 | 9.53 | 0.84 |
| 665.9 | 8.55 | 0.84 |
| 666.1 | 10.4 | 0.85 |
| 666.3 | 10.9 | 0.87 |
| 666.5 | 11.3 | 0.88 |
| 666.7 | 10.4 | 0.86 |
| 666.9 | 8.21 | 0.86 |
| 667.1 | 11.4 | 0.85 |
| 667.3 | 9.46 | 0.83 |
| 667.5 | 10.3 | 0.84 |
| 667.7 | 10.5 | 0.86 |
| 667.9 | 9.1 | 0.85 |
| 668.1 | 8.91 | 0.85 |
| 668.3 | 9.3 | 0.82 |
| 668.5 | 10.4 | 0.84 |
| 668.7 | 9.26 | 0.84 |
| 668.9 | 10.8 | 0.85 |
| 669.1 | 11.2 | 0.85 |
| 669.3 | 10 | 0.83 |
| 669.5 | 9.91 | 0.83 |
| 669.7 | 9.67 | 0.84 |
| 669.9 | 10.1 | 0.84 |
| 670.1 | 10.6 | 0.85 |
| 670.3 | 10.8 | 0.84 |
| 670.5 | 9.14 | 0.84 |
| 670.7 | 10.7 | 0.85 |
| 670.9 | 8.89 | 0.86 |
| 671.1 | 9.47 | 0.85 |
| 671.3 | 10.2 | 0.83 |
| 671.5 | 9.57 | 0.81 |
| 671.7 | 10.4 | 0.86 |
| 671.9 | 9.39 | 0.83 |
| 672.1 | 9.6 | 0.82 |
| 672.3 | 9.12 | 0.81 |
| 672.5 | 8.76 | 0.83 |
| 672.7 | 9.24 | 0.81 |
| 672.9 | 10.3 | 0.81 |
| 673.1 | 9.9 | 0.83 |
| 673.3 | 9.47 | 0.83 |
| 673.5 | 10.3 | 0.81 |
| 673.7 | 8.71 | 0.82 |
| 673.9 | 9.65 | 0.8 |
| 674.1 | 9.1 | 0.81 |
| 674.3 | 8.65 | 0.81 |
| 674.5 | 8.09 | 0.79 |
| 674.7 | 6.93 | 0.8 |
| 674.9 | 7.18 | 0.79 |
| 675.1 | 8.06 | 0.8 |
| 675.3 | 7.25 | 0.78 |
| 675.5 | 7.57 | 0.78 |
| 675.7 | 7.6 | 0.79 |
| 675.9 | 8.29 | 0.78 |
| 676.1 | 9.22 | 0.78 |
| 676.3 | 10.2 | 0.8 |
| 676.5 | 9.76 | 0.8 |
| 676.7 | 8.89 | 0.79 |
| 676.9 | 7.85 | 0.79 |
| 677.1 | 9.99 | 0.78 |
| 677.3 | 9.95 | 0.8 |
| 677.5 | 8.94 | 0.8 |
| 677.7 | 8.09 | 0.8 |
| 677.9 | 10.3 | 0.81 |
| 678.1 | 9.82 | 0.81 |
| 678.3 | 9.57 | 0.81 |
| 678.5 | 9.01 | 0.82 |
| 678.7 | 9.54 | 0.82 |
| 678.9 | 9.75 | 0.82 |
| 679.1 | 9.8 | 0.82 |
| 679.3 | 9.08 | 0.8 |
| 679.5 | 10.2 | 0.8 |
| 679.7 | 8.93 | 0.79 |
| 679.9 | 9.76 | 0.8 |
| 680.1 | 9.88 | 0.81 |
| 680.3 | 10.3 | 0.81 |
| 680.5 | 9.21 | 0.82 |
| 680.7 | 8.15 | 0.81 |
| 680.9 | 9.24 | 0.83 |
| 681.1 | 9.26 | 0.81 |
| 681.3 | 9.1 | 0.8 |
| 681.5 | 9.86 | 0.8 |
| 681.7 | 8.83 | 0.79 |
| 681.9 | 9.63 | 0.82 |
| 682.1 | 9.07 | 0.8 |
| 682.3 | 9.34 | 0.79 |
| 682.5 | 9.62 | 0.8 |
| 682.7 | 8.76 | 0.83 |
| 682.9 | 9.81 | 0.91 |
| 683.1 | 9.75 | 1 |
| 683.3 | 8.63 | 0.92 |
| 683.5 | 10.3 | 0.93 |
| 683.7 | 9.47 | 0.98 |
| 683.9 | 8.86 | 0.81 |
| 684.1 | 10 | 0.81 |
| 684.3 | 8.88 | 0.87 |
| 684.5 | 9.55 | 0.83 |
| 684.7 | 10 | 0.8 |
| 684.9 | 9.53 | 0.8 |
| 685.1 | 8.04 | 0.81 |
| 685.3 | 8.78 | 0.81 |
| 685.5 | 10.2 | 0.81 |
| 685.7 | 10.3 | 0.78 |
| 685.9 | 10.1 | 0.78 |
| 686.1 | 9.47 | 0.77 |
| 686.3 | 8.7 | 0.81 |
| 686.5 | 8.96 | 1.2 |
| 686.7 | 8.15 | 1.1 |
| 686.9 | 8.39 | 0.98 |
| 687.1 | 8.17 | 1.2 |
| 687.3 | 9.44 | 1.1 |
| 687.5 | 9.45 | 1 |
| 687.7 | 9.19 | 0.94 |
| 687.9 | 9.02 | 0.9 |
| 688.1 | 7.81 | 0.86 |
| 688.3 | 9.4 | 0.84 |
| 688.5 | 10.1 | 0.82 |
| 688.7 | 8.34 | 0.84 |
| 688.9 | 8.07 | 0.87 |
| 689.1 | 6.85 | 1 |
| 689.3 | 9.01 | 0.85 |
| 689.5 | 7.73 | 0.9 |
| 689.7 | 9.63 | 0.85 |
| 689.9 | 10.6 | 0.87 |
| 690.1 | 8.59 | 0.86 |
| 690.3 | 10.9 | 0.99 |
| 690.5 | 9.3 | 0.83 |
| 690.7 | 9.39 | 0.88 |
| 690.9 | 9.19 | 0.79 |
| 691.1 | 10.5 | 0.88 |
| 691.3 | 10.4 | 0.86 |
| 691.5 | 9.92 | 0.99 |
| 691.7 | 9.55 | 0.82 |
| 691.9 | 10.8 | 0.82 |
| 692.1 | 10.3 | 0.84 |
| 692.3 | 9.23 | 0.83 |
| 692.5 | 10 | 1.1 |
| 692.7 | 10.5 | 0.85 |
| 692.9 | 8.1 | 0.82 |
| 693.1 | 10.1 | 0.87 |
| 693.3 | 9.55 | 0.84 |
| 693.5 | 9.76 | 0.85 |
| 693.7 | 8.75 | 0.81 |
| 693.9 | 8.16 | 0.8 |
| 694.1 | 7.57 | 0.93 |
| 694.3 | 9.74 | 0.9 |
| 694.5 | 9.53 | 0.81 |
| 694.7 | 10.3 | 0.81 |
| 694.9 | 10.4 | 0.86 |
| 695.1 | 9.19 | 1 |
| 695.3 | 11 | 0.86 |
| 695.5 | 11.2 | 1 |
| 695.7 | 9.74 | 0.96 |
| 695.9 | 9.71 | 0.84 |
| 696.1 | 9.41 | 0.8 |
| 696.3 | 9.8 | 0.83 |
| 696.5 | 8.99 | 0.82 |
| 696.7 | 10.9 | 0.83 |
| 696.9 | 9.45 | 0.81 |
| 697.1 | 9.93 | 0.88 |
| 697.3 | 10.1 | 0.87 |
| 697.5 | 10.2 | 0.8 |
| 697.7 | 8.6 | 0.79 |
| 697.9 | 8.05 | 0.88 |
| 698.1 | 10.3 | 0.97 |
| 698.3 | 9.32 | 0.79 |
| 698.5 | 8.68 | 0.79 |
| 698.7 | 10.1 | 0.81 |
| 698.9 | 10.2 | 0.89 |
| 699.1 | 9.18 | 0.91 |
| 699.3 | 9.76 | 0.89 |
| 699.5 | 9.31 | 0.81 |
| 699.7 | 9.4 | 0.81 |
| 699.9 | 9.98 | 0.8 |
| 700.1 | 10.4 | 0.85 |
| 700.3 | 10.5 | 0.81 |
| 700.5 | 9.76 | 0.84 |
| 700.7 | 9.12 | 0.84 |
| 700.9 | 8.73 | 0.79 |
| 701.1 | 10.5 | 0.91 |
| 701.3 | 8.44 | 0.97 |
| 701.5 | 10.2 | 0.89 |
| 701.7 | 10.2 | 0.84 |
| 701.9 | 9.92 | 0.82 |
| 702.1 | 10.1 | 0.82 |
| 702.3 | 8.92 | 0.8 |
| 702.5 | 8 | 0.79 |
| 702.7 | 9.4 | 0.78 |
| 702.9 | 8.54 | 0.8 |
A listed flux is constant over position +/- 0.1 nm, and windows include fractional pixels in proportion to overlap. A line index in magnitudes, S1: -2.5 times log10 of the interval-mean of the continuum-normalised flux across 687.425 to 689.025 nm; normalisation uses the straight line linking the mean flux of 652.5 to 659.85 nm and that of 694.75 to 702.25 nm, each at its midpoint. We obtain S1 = 0.10 mag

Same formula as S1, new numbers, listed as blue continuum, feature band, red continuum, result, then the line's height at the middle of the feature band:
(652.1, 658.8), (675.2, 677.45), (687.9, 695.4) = 0.098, 9.61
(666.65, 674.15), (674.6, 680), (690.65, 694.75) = 0.091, 9.73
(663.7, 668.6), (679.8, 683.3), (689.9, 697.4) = 0.047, 9.78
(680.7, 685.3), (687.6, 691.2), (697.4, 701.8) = 0.038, 9.41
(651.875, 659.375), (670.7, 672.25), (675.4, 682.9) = -0.027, 9.46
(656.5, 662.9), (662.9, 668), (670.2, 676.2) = -0.031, 9.5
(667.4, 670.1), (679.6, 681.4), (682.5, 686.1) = 0.032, 9.6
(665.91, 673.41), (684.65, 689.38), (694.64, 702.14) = 0.098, 9.82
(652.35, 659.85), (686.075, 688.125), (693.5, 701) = 0.101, 9.67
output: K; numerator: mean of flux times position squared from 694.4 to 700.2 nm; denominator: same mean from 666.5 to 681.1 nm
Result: 1.11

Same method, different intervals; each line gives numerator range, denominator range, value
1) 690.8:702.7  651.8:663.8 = 1.10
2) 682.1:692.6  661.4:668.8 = 1.02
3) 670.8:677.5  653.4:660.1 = 0.97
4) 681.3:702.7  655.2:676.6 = 1.06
